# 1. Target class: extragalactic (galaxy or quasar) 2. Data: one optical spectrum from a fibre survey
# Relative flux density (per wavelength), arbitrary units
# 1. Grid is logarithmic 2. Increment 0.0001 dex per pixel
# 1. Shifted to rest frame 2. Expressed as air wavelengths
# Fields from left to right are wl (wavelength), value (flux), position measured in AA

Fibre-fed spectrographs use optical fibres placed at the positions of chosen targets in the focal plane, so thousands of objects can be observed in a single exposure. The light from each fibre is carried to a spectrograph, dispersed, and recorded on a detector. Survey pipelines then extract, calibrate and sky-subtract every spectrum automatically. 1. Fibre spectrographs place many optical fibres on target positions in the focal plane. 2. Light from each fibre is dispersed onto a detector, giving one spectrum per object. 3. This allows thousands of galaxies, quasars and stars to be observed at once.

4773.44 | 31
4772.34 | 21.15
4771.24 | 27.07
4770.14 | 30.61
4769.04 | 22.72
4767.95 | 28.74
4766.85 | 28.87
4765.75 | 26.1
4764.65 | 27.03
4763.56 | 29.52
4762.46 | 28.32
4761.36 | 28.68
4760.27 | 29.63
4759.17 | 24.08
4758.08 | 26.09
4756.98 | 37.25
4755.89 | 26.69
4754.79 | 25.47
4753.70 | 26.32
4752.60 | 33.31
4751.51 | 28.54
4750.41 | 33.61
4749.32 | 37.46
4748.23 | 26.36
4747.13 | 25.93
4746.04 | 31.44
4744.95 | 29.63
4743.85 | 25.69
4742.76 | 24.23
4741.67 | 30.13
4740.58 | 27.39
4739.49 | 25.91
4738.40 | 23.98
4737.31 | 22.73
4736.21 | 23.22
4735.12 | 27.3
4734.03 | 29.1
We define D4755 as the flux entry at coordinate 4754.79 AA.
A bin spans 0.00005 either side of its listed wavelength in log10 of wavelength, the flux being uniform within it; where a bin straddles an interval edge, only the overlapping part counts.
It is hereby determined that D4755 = 25.47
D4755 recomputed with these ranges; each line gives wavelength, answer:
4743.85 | 25.69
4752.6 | 33.31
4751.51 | 28.54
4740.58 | 27.39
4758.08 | 26.09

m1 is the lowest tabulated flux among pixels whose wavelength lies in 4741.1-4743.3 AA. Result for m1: 24.23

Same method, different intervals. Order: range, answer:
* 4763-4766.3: 26.1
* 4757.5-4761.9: 24.08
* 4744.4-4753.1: 25.93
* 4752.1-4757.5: 25.47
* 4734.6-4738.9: 22.73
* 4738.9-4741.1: 25.91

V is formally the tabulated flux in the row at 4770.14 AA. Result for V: 30.61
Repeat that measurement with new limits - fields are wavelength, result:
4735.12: 27.3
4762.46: 28.32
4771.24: 27.07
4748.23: 26.36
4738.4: 23.98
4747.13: 25.93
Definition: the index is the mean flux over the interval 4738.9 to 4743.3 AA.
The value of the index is 26.9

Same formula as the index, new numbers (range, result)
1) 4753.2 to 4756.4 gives 26.1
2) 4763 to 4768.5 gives 28.1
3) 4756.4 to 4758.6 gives 31.7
